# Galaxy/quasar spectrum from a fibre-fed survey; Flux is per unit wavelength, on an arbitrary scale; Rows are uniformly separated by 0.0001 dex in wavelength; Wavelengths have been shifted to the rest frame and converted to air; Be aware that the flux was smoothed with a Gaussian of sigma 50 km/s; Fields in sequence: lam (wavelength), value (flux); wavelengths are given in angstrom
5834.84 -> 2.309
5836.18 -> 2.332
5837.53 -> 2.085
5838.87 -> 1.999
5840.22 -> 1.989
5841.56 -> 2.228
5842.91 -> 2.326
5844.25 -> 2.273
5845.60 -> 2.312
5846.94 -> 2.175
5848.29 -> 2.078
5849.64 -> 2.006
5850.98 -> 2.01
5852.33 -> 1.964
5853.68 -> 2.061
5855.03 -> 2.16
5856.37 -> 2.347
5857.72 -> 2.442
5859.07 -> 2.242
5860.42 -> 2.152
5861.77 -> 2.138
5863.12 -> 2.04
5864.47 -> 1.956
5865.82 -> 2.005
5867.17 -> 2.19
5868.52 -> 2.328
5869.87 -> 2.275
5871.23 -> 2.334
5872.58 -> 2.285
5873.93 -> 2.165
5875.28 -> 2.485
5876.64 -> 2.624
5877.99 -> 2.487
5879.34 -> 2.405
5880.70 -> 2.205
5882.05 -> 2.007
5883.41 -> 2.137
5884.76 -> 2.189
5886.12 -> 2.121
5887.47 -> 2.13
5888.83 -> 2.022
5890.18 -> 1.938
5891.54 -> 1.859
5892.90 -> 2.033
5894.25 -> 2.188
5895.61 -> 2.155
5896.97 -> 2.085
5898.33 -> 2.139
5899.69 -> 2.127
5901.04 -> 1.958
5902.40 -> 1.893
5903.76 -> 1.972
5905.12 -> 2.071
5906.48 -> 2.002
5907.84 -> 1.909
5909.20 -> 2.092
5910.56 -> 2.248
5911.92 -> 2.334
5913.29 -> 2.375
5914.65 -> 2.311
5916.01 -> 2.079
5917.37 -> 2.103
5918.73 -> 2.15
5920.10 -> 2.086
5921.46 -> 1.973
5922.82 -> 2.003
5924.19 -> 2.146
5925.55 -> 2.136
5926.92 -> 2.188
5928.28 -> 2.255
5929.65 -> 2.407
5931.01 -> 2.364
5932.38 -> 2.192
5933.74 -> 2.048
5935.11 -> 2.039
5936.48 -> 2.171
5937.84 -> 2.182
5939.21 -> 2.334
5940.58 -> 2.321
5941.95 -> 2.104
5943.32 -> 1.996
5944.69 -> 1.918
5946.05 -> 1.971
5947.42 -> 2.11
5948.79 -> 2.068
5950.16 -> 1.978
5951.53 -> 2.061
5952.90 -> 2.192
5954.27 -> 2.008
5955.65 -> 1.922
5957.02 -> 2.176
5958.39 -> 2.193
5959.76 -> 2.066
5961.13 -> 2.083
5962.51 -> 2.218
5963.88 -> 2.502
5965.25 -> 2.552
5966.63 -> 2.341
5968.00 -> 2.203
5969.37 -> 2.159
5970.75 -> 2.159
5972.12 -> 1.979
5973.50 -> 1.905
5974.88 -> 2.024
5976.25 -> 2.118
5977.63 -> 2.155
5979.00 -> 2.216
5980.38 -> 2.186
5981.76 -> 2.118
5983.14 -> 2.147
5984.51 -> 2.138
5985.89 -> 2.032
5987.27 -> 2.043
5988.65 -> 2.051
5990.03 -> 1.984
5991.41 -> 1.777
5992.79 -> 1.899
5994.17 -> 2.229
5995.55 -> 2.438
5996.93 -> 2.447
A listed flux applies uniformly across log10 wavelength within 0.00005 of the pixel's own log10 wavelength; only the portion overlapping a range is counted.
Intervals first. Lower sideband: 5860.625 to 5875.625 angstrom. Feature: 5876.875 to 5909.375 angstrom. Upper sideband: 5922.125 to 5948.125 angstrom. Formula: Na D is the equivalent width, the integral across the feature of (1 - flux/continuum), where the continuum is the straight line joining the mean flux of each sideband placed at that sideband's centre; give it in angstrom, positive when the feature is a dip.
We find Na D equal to 1.23 angstrom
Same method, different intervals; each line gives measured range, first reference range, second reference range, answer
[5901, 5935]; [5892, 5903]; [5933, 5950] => -0.8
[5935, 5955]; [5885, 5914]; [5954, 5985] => 0.3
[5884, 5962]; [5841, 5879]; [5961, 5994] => 2.2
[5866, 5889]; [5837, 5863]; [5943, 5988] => -1.2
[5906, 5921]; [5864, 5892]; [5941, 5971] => 0.1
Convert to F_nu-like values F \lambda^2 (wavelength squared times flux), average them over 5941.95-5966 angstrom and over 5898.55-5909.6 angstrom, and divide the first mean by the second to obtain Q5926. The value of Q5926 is 1.1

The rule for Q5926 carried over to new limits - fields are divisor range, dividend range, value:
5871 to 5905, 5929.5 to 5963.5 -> 1.01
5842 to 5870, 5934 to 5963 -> 1.00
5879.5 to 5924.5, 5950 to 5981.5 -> 1.05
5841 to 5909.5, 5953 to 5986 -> 1.03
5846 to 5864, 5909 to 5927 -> 1.03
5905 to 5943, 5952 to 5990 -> 1.00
